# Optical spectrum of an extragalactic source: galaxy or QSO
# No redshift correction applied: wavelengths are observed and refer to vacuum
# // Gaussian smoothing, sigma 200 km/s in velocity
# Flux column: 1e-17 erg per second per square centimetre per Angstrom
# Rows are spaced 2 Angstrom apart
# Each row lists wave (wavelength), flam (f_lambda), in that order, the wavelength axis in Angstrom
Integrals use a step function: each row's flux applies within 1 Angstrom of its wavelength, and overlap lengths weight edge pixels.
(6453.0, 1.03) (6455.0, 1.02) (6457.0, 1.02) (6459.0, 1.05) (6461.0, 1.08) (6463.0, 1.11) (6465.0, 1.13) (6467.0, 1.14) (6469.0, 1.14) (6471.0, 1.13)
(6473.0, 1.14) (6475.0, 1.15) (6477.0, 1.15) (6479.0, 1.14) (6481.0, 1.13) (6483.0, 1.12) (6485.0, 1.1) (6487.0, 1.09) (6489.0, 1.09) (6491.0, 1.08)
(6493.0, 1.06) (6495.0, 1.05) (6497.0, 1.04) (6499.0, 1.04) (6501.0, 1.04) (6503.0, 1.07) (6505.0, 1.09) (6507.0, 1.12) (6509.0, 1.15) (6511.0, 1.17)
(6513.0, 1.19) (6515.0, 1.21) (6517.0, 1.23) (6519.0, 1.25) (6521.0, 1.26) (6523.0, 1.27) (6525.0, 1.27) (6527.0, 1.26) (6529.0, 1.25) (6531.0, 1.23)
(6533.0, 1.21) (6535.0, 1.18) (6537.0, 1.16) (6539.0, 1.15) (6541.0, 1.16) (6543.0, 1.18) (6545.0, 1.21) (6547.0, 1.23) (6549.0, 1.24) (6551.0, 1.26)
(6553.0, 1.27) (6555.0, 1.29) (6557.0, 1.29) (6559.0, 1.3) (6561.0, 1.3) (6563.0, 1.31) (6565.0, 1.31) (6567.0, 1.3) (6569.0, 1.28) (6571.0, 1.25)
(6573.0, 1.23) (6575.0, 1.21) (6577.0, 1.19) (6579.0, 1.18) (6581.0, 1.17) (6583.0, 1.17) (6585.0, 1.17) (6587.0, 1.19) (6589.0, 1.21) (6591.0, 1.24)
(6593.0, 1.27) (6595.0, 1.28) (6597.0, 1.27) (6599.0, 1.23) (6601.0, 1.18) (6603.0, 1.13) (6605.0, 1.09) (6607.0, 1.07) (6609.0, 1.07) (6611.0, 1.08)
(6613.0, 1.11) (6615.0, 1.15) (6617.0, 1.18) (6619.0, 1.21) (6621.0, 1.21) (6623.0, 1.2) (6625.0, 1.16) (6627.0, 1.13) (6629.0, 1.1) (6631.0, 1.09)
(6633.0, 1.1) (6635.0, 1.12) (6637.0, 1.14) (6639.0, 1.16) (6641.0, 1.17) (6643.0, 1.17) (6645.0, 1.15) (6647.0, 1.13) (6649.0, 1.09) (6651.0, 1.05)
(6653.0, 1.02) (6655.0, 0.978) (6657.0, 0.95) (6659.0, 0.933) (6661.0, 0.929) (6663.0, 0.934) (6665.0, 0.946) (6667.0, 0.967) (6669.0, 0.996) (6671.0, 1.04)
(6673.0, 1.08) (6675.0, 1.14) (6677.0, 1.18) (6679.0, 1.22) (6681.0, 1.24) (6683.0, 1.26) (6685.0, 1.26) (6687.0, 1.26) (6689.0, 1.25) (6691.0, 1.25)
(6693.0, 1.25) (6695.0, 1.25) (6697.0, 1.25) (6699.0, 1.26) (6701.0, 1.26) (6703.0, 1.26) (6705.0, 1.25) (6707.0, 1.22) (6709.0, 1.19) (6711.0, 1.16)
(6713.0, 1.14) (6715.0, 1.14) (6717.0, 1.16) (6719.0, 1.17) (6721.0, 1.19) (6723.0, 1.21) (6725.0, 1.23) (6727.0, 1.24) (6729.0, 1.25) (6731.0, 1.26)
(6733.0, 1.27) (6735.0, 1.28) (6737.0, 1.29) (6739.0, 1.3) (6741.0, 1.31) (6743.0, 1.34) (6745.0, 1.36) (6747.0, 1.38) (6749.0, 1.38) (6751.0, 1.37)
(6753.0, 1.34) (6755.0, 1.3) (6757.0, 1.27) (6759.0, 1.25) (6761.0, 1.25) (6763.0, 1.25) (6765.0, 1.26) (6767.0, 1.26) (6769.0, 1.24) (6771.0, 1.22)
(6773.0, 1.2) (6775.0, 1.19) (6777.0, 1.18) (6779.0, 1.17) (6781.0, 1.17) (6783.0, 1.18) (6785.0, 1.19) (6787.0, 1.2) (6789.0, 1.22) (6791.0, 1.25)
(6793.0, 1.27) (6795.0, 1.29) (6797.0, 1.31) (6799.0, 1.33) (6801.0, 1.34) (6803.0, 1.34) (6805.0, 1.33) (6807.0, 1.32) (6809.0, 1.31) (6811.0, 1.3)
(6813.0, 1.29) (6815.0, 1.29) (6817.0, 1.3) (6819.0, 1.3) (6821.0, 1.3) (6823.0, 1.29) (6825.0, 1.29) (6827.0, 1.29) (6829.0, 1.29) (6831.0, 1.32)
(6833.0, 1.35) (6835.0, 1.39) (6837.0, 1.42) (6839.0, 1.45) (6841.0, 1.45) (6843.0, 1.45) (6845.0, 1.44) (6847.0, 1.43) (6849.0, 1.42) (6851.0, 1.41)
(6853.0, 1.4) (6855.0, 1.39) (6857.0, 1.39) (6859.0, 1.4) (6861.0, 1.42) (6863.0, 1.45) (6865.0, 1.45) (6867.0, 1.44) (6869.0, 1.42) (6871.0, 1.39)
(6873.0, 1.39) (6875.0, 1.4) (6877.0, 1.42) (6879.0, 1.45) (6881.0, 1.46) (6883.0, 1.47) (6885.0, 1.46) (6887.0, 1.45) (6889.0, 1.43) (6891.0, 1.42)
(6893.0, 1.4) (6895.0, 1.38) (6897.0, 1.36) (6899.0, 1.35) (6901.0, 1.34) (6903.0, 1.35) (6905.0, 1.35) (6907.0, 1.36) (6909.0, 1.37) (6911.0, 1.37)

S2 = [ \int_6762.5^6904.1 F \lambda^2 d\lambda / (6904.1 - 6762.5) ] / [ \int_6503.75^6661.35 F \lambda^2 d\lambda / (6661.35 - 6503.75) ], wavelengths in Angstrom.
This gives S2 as 1.23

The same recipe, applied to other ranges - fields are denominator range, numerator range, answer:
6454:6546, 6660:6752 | 1.13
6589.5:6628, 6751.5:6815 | 1.13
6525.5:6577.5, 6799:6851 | 1.18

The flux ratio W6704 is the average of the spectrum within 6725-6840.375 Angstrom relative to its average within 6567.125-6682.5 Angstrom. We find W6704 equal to 1.13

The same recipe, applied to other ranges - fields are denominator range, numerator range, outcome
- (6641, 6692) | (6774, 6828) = 1.15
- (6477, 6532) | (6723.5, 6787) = 1.10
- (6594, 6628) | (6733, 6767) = 1.12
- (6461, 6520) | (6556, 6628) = 1.07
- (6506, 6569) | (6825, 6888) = 1.14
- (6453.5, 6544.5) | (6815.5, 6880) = 1.22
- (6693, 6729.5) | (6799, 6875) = 1.13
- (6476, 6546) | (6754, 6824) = 1.09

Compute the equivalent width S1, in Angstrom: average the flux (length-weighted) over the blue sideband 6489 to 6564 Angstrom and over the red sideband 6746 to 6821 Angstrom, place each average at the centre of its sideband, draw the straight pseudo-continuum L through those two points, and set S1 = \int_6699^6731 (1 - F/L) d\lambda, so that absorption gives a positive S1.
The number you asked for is 1.1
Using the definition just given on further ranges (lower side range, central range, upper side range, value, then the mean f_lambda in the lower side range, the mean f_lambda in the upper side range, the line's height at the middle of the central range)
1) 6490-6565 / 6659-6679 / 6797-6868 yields 3.8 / 1.19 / 1.36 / 1.27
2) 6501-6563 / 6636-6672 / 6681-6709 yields 5.8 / 1.21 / 1.25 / 1.24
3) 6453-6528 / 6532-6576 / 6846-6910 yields -2.6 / 1.13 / 1.41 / 1.17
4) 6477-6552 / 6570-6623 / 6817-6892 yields 1.6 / 1.16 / 1.4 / 1.22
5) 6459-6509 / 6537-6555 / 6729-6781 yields -1.2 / 1.1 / 1.27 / 1.14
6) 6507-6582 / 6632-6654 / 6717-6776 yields 2.3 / 1.23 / 1.27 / 1.25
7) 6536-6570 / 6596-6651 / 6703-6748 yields 4.6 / 1.25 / 1.24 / 1.25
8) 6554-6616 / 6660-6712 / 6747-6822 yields 3.2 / 1.21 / 1.27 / 1.24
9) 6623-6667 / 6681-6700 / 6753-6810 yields -2.1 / 1.07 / 1.25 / 1.13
